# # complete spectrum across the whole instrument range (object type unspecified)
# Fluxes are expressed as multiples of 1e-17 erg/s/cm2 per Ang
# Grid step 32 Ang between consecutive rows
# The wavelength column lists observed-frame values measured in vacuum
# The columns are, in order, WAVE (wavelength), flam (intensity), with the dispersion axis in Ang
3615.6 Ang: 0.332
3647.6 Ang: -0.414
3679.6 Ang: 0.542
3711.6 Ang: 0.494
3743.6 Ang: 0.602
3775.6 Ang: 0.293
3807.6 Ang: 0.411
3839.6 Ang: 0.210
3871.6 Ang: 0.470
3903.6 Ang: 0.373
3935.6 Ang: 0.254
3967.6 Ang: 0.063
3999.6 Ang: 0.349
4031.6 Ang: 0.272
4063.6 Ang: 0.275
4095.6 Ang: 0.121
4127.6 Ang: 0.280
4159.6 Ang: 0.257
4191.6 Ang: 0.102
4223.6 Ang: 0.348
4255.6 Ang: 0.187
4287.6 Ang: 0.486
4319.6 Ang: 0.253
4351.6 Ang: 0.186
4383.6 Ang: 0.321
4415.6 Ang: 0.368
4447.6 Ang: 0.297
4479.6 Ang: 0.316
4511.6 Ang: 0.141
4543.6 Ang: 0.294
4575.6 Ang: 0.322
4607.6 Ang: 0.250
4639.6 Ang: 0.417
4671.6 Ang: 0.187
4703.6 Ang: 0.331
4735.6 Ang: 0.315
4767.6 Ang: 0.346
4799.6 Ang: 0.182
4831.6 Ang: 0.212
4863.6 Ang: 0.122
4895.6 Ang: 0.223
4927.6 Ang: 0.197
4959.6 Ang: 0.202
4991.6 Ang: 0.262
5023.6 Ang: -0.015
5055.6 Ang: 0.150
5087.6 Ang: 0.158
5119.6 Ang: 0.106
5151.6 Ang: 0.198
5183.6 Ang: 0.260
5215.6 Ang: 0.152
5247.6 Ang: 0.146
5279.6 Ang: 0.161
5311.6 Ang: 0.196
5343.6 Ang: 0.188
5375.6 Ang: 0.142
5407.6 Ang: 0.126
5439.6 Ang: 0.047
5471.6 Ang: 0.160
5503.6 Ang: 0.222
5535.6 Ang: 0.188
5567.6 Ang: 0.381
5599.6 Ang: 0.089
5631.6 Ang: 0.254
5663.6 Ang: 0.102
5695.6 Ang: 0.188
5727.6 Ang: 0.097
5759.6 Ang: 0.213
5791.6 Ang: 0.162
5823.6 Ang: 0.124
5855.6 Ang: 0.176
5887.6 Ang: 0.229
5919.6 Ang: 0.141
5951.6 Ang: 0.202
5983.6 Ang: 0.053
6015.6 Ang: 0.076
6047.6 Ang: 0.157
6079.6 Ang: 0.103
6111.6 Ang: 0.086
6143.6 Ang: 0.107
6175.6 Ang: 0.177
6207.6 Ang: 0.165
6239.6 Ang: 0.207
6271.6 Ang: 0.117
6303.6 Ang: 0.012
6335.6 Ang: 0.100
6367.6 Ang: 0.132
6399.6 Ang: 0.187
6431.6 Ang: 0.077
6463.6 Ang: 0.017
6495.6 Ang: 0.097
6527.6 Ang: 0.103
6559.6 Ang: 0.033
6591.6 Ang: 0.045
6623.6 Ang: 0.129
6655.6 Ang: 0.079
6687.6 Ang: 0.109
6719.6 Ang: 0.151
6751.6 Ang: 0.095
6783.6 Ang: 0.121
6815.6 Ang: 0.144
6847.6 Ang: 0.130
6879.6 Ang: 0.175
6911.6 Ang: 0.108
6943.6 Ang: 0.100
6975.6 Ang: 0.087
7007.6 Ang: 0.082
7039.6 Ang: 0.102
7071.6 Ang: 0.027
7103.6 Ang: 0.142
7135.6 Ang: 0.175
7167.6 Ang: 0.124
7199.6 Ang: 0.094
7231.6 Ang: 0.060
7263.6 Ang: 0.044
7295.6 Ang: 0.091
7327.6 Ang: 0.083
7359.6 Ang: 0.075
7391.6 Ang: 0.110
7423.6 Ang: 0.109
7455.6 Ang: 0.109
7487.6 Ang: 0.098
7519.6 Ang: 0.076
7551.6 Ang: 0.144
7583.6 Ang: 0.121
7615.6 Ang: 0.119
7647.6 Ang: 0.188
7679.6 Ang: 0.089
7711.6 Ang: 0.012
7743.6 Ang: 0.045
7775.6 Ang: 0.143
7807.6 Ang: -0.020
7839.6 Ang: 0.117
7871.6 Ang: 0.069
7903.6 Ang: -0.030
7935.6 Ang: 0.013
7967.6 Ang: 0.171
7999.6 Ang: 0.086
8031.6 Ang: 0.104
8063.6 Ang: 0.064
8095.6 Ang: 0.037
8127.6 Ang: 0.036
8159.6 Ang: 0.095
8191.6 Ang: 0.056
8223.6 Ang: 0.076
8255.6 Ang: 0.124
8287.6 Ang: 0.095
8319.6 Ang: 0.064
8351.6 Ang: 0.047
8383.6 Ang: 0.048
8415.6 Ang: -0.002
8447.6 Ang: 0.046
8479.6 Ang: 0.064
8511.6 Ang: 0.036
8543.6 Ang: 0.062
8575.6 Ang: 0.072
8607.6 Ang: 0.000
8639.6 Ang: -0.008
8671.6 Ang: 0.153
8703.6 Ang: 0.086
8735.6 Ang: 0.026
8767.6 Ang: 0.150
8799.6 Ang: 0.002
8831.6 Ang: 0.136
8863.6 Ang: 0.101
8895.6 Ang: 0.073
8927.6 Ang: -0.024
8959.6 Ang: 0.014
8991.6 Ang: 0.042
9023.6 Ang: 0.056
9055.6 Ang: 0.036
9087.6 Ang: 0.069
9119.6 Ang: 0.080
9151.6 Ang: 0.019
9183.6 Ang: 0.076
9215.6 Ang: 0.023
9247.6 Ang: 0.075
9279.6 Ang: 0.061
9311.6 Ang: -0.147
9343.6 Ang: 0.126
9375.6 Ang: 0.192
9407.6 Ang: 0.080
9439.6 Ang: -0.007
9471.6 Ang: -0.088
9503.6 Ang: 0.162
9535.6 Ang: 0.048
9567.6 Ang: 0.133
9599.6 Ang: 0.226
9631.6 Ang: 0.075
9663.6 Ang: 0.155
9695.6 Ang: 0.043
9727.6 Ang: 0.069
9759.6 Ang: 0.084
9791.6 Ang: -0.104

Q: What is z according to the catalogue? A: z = 1.58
